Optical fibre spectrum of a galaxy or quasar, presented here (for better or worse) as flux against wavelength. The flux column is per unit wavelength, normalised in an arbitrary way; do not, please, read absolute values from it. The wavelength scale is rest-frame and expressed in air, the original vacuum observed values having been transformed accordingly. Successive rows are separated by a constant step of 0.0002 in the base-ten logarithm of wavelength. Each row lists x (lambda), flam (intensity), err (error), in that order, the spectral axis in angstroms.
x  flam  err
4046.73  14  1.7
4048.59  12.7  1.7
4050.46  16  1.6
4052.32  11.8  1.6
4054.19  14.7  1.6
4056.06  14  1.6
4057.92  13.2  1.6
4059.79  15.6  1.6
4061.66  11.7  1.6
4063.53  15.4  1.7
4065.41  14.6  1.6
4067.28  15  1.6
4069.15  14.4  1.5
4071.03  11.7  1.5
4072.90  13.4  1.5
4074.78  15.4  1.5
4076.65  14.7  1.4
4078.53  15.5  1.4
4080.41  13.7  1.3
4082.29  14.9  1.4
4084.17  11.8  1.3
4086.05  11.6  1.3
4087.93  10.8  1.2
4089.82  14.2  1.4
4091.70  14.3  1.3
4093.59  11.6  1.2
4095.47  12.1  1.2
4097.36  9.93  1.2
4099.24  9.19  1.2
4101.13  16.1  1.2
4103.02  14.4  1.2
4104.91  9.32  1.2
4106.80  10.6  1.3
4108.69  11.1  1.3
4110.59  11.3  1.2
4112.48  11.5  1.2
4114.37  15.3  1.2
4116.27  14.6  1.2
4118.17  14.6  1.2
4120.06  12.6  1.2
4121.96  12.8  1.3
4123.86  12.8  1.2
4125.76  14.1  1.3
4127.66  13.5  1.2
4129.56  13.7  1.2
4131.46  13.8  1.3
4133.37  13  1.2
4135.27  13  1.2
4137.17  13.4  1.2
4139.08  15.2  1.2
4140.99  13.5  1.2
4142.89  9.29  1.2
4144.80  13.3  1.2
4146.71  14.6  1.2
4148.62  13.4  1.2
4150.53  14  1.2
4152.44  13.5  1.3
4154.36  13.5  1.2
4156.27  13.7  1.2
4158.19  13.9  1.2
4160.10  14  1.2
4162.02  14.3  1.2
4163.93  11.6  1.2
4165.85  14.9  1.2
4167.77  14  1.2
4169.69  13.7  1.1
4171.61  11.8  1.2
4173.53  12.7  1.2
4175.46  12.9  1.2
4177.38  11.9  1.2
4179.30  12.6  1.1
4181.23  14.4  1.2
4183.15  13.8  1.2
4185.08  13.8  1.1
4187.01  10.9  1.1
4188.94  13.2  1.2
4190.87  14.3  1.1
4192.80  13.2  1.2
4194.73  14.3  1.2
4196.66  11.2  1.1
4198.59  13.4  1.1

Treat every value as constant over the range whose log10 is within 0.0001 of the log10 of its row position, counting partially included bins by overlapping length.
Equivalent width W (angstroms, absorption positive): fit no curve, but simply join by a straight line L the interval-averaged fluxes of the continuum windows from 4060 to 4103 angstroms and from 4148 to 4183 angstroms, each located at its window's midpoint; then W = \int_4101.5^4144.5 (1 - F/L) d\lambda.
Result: 1.38 angstroms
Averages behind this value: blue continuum 13.3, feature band 12.9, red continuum 13.4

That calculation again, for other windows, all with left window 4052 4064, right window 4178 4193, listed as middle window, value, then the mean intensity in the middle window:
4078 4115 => 3.36 angstroms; 12.4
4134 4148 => 0.27 angstroms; 13.2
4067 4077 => -0.19 angstroms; 14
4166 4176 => 0.10 angstroms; 13.2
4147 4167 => -0.51 angstroms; 13.7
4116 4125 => 0.08 angstroms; 13.4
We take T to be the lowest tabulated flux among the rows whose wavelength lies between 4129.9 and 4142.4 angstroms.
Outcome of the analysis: 13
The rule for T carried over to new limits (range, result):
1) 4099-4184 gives 9.19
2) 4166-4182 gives 11.8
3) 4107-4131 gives 11.1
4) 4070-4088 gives 10.8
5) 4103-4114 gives 9.32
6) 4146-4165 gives 11.6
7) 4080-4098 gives 9.93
